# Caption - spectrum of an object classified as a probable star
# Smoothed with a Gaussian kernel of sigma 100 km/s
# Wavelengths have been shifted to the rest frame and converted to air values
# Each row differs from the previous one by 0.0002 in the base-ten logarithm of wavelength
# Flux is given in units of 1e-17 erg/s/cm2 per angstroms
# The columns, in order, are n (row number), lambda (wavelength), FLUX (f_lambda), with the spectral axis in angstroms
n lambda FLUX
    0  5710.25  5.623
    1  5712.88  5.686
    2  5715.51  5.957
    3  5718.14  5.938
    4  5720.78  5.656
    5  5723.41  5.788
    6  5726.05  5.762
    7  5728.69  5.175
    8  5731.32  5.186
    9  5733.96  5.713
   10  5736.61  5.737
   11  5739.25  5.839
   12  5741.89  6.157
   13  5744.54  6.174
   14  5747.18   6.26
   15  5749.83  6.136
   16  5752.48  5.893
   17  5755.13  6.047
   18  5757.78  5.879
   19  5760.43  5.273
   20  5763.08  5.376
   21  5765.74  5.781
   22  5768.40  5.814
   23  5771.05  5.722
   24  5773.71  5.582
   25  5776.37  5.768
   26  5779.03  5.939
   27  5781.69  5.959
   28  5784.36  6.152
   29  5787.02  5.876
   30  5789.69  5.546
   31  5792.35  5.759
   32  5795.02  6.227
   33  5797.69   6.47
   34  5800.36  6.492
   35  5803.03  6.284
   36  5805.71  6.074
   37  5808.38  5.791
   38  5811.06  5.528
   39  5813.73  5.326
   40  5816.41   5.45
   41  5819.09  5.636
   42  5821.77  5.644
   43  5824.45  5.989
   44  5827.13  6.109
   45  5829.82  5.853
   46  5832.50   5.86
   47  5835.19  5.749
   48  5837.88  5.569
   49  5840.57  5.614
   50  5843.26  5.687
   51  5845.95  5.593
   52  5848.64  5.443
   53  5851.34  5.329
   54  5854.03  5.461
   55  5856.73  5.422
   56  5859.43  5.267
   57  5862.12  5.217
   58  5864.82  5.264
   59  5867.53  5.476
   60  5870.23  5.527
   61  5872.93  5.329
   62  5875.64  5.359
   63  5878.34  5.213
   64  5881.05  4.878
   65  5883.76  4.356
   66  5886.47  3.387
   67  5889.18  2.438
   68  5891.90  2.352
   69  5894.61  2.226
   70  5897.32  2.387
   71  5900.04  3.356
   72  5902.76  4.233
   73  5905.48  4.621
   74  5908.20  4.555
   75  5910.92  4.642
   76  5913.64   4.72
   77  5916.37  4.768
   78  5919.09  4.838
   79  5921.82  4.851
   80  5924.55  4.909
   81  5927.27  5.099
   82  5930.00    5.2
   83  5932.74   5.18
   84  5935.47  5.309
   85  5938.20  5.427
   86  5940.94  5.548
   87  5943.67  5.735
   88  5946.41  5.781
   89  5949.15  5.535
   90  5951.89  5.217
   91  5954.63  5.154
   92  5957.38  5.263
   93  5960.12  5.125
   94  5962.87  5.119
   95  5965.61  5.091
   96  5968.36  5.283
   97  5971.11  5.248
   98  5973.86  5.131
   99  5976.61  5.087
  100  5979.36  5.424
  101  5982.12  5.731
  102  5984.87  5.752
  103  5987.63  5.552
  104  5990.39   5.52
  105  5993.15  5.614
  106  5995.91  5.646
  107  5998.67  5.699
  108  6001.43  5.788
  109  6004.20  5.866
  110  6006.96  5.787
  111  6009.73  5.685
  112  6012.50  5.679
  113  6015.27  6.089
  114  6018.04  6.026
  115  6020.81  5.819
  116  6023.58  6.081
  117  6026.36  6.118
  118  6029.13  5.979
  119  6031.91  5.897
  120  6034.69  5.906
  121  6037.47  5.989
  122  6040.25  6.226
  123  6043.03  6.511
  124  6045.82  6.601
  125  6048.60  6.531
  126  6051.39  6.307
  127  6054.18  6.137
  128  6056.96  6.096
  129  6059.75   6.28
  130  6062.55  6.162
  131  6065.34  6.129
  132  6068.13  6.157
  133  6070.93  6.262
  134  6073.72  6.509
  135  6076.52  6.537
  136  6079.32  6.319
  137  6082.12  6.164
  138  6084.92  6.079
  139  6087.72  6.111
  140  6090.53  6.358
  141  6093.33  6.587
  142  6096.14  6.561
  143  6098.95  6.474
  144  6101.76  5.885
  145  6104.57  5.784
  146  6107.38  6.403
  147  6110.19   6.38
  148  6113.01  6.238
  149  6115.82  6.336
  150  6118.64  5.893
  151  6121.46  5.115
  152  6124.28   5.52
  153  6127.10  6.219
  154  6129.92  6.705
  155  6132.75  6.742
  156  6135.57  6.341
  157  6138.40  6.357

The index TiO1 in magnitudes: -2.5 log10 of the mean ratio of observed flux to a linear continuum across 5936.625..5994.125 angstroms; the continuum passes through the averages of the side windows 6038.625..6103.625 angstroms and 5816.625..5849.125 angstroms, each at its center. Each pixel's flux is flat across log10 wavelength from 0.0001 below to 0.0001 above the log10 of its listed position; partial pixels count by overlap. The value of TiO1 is 0.12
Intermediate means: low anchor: 5.73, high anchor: 6.3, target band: 5.4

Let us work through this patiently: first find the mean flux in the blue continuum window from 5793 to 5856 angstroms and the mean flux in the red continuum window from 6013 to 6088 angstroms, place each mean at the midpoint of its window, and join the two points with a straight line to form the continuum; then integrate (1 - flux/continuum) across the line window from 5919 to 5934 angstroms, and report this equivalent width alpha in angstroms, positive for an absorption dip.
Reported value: 2.4 angstroms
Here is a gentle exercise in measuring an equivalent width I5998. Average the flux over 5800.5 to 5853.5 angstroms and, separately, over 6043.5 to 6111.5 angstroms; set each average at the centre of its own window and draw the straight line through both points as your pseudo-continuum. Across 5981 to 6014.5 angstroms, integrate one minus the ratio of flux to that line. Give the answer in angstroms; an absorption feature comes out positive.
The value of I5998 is 2.24 angstroms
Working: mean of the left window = 5.73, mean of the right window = 6.29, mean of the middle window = 5.7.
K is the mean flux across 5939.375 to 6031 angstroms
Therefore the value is 5.58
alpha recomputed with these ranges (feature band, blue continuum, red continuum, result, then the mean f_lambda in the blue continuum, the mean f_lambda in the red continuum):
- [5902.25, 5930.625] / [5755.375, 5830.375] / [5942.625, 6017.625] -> 4.28 angstroms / 5.84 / 5.51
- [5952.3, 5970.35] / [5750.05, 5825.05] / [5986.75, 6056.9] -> 2.30 angstroms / 5.83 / 5.97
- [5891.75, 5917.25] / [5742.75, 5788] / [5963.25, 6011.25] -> 8.16 angstroms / 5.86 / 5.52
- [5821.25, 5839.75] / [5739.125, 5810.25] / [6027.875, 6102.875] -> 0.52 angstroms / 5.93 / 6.25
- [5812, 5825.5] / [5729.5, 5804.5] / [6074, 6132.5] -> 0.77 angstroms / 5.89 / 6.2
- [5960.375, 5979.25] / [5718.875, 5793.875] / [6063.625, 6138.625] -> 2.75 angstroms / 5.79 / 6.23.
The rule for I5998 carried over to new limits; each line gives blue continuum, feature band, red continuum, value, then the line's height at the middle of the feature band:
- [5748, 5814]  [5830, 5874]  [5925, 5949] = 1.3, 5.66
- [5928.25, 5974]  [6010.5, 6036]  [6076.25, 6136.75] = -1.0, 5.73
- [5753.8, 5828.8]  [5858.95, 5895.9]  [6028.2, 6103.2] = 9.5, 5.97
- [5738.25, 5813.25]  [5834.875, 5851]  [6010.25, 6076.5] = 1.1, 5.98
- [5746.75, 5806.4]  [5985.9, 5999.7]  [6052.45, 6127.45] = 1.1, 6.09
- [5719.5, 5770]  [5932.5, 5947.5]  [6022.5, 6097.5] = 1.4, 6.06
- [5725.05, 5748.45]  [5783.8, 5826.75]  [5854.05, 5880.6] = -2.7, 5.54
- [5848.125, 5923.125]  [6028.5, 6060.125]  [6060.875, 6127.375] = -2.4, 5.78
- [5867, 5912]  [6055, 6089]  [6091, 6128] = -2.7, 5.77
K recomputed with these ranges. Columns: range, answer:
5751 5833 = 5.84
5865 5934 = 4.41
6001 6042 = 5.94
